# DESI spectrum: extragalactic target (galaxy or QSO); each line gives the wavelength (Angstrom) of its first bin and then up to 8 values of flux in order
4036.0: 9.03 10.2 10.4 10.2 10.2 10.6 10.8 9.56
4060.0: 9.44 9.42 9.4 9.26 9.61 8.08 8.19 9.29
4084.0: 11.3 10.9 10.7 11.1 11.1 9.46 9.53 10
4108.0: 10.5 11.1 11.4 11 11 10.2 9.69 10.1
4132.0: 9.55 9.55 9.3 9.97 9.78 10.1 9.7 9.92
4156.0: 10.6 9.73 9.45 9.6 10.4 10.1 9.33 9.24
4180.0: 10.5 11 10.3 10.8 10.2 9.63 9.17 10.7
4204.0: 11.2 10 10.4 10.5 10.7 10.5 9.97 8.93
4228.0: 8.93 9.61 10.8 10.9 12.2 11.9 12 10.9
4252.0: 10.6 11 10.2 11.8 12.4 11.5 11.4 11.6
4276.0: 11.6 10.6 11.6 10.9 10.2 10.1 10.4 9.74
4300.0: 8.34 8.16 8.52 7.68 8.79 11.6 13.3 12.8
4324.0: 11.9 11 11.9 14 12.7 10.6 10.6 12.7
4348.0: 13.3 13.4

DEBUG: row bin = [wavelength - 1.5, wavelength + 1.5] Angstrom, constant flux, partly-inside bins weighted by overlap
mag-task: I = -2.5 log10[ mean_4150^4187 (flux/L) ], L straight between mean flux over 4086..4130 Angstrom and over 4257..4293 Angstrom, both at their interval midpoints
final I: 0.079 mag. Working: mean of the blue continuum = 10.5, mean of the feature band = 10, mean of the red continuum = 11.2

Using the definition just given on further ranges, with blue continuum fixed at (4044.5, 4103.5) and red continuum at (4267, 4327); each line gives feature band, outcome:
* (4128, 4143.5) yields 0.04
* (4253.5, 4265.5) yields -0.09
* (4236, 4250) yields -0.12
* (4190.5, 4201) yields 0.05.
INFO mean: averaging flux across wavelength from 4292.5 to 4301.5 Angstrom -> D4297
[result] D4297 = 9.49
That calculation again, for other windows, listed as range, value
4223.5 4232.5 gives 9.16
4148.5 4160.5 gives 9.99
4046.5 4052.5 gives 10.4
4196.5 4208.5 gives 10.3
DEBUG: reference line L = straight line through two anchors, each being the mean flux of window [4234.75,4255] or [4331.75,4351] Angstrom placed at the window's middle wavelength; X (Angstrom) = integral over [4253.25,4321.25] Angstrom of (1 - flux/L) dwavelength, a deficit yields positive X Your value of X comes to 7.0 Angstrom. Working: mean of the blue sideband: 11.4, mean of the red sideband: 12.4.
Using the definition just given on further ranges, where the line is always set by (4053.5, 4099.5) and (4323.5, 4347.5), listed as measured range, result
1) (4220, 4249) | 1.4 Angstrom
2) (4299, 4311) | 3.6 Angstrom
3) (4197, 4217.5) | 1.0 Angstrom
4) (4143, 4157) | 0.6 Angstrom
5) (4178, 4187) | 0.1 Angstrom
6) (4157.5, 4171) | 0.9 Angstrom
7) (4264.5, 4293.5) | 1.1 Angstrom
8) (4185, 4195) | 0.4 Angstrom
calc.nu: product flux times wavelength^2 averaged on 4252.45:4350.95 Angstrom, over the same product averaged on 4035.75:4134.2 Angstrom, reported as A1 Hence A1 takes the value 1.22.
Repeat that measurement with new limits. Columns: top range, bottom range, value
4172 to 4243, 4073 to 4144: 1.06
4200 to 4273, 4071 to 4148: 1.14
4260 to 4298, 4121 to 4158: 1.20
